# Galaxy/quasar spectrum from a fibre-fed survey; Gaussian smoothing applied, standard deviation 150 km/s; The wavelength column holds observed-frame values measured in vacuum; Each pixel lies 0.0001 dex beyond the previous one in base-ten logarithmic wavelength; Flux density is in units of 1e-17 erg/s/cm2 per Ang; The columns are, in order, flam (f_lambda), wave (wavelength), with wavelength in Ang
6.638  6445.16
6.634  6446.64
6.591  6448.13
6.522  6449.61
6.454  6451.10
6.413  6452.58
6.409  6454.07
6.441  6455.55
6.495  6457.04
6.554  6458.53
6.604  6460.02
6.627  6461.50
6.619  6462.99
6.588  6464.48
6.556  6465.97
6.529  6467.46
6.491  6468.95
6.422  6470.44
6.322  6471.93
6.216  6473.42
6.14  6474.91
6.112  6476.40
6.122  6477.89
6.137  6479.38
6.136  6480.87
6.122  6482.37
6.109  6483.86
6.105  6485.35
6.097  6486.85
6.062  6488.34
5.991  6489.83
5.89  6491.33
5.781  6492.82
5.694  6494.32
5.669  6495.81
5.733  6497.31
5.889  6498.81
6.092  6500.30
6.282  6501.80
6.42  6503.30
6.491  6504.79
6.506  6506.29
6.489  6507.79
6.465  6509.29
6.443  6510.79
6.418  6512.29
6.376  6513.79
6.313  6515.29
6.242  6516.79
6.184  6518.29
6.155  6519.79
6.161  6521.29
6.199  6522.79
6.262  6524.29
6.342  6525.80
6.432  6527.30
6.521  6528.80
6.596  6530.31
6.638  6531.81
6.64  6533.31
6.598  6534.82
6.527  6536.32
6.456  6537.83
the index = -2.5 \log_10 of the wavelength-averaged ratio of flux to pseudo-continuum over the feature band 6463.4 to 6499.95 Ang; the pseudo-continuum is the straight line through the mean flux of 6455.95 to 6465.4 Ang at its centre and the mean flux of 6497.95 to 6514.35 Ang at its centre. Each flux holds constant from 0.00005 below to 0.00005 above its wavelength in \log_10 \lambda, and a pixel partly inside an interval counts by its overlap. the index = 0.06 mag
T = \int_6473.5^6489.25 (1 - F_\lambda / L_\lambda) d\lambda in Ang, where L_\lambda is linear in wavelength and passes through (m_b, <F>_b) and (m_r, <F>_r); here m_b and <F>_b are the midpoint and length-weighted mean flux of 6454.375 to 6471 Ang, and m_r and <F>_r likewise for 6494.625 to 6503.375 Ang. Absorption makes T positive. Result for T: 0.3 Ang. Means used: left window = 6.54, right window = 5.97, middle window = 6.12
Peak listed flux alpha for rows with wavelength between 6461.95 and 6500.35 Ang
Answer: 6.619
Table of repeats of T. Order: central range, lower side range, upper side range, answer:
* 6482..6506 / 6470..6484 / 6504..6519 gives 1.0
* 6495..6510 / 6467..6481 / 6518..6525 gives 0.1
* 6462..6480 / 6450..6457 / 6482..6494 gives -0.4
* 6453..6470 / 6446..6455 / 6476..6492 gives -0.5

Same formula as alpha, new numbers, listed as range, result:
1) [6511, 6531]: 6.596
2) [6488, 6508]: 6.506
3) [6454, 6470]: 6.627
